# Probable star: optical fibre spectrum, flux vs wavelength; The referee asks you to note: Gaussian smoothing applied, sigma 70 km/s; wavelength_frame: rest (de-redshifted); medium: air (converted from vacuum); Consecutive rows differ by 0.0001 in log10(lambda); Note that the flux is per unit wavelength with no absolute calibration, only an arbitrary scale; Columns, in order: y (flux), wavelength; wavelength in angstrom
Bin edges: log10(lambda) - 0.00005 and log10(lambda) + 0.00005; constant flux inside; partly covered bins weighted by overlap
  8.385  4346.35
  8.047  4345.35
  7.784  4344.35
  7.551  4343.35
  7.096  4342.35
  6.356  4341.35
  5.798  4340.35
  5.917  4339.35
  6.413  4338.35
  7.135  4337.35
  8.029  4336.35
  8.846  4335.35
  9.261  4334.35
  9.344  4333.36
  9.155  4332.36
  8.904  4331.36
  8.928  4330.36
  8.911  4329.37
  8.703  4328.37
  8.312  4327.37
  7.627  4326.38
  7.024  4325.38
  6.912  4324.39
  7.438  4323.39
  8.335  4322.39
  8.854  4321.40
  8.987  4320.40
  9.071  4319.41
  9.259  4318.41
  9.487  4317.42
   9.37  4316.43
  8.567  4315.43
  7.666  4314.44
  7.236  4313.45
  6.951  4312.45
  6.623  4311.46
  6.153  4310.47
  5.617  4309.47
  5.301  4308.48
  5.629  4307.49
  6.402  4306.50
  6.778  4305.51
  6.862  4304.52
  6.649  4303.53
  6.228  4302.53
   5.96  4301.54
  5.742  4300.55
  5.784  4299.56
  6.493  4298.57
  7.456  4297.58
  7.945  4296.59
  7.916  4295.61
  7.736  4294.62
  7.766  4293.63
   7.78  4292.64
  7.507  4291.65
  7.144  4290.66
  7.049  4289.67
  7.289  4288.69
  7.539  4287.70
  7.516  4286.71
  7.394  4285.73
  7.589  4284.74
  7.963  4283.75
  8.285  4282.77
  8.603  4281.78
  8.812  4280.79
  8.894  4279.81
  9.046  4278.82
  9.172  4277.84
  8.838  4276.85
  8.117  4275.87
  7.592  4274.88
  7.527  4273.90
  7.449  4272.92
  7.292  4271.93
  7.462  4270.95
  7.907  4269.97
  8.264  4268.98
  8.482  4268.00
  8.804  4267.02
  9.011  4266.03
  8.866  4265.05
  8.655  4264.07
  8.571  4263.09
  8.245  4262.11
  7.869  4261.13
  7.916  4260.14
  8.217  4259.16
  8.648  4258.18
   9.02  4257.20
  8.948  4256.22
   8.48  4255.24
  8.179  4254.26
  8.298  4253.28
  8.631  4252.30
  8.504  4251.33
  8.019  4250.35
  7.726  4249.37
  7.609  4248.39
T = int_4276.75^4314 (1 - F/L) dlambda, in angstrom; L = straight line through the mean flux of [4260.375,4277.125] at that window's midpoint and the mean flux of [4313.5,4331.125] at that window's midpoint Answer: 4.7 angstrom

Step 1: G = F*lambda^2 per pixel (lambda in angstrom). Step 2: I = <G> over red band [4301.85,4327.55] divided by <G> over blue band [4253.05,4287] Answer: 0.9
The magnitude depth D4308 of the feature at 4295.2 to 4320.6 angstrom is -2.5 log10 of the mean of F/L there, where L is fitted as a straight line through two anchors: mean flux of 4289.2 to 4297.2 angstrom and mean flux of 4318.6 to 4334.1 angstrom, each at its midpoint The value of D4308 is 0.124 mag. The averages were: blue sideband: 7.6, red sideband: 8.46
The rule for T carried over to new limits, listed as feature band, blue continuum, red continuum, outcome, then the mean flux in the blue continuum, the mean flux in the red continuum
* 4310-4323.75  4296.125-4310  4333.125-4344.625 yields -2.8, 6.34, 7.41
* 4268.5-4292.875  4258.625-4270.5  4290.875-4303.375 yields -0.7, 8.4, 7.01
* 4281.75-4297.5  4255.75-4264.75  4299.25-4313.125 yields -1.4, 8.46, 6.21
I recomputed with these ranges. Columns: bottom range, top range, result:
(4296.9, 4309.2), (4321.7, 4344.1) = 1.26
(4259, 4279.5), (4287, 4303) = 0.87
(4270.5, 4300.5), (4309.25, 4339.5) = 1.06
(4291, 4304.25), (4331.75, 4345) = 1.11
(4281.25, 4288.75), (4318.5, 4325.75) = 1.07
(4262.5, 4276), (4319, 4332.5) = 1.05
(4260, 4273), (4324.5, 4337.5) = 1.06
